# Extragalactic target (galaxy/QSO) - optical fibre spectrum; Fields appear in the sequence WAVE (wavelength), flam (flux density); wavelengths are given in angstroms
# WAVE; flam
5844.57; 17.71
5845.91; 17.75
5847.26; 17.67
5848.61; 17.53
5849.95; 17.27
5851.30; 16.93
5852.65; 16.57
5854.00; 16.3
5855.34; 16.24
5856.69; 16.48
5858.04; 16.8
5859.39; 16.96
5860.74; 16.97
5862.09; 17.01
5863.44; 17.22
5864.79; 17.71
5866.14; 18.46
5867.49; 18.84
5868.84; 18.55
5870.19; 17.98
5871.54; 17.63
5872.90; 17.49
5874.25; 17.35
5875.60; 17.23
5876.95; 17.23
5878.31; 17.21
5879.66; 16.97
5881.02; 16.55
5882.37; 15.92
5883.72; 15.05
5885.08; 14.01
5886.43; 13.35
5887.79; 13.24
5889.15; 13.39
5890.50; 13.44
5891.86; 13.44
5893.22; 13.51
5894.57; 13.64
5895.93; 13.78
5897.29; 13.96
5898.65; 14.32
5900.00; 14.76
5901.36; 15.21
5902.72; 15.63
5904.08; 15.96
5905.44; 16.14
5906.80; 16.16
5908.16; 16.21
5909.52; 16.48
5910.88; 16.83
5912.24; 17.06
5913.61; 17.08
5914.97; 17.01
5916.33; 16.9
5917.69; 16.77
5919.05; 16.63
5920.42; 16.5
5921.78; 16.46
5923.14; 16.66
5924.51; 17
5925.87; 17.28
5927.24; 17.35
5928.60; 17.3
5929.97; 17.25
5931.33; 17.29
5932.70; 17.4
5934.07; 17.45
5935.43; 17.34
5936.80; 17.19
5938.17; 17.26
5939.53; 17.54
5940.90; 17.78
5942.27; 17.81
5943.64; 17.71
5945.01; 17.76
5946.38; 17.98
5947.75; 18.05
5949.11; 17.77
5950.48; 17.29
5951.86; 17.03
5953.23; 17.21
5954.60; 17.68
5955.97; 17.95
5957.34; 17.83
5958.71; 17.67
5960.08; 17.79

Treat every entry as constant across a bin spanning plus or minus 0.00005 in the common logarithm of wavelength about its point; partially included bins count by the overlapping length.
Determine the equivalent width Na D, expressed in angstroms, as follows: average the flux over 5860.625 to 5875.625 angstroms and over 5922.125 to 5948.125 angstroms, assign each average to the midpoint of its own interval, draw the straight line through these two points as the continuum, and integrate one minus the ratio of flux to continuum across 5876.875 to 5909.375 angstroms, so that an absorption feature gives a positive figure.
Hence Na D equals 4.95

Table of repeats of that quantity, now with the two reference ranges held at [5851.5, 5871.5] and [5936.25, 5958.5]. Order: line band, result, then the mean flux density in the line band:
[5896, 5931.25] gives 2.4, 16.3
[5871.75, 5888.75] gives 1.4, 16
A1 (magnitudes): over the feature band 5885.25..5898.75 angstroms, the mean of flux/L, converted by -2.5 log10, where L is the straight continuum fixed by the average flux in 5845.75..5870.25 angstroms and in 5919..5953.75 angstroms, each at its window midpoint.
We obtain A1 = 0.26 mag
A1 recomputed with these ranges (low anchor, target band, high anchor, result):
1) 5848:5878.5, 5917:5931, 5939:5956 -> 0.04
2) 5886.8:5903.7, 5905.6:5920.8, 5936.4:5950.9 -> -0.09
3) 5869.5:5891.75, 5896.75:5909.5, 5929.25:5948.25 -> 0.07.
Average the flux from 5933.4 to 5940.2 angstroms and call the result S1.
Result 17.4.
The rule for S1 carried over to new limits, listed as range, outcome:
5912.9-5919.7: 16.9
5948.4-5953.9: 17.3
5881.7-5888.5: 14.3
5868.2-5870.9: 18.3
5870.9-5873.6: 17.5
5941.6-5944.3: 17.7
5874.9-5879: 17.2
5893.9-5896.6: 13.7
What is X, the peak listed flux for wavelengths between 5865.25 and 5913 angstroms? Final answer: 18.84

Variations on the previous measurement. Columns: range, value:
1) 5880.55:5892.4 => 16.55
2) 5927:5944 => 17.81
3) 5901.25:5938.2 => 17.45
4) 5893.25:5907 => 16.16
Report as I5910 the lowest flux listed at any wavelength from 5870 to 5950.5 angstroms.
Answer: 13.24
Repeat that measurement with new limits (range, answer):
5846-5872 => 16.24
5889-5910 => 13.39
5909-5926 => 16.46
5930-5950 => 17.19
